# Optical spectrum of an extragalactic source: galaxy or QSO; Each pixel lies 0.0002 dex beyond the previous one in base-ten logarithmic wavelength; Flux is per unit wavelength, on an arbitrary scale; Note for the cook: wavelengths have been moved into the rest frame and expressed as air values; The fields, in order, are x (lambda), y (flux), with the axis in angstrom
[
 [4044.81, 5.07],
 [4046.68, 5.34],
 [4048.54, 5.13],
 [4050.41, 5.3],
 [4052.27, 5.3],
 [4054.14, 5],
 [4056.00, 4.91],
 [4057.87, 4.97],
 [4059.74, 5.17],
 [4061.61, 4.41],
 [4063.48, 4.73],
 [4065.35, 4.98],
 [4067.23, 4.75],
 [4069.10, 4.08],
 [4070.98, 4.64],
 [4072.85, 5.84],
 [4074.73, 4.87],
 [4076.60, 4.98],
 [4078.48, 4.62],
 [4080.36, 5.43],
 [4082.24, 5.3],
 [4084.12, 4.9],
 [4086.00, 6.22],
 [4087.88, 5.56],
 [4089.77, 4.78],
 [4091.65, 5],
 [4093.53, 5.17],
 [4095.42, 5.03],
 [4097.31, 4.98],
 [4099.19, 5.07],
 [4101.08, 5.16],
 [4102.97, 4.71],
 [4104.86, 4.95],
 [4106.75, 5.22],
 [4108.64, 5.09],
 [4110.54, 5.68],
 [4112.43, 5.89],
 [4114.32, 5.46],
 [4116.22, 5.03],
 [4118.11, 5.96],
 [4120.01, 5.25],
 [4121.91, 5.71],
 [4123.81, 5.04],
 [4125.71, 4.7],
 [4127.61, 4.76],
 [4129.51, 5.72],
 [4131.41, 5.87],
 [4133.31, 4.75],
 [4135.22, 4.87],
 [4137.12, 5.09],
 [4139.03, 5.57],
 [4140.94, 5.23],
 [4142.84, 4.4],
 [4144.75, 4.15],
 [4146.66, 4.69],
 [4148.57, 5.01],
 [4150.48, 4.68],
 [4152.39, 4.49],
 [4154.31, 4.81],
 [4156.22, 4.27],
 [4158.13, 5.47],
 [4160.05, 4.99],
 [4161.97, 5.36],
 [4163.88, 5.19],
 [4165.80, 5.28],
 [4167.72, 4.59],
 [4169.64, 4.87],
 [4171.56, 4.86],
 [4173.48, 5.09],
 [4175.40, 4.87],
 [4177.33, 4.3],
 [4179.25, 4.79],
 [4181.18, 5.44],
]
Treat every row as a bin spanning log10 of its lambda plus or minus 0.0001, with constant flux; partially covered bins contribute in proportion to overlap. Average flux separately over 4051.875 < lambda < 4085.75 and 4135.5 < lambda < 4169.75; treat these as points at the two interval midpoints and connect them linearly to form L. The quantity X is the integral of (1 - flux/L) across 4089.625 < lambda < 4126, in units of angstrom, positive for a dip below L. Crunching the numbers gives -2.1 angstrom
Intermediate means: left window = 4.96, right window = 4.9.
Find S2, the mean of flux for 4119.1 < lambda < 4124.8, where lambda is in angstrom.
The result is 5.33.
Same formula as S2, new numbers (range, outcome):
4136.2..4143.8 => 5.07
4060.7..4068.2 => 4.71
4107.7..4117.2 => 5.43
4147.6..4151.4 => 4.85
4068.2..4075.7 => 4.86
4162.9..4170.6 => 4.99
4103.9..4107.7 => 5.09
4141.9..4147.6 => 4.41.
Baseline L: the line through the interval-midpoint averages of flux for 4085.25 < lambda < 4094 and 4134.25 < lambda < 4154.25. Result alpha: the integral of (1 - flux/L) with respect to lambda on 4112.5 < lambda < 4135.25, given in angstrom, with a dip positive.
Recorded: -1.3 angstrom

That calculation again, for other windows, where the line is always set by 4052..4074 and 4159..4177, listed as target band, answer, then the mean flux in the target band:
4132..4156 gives 0.7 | 4.81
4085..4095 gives -0.8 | 5.33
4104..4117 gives -1.1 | 5.34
